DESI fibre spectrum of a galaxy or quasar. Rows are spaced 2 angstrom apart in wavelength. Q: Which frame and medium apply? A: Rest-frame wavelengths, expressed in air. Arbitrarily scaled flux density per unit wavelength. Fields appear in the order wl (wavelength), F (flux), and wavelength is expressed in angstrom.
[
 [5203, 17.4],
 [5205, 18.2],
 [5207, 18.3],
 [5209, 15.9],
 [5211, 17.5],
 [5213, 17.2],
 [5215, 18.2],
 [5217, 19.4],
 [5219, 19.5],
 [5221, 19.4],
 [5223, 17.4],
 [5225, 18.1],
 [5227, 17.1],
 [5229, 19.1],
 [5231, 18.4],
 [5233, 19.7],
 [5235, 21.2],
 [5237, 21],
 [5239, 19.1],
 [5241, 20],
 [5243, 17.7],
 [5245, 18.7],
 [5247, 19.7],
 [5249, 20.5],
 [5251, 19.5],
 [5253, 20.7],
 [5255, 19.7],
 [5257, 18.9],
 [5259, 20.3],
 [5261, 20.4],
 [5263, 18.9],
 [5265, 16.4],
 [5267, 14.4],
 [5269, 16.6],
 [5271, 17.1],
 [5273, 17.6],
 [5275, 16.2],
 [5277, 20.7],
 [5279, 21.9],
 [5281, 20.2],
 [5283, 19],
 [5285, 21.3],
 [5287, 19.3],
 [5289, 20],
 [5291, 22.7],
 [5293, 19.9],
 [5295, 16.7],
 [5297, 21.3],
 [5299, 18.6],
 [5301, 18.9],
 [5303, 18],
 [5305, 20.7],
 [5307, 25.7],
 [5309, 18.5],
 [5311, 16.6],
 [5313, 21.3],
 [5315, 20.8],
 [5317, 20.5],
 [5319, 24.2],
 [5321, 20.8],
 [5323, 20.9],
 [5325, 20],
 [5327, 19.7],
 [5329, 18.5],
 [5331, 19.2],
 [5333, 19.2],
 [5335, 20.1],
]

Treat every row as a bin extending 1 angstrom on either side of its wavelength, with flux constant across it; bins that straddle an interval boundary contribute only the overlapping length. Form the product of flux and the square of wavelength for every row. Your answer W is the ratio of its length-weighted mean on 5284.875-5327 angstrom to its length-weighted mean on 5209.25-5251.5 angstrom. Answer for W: 1.10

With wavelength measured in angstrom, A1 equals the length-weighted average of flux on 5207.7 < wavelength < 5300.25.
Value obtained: 19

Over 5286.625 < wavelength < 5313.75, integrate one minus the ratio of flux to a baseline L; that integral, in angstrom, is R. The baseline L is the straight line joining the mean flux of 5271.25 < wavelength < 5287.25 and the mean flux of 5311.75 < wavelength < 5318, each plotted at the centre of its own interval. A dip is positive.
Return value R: 0.4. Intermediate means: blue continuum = 19.4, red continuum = 20.7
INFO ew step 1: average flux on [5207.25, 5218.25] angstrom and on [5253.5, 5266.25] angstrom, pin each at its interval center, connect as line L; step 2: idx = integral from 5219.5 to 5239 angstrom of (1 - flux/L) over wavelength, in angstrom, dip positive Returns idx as -0.9 angstrom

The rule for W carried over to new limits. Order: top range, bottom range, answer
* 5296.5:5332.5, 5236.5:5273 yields 1.10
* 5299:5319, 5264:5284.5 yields 1.13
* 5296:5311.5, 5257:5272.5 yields 1.13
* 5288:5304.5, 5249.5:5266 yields 1.02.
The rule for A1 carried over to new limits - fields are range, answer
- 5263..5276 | 16.6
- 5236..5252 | 19.5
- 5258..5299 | 19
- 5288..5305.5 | 19.6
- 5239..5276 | 18.5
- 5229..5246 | 19.5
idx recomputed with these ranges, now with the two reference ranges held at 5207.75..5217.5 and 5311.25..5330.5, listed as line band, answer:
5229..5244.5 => -1.10 angstrom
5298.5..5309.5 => -0.07 angstrom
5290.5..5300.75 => 0.11 angstrom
